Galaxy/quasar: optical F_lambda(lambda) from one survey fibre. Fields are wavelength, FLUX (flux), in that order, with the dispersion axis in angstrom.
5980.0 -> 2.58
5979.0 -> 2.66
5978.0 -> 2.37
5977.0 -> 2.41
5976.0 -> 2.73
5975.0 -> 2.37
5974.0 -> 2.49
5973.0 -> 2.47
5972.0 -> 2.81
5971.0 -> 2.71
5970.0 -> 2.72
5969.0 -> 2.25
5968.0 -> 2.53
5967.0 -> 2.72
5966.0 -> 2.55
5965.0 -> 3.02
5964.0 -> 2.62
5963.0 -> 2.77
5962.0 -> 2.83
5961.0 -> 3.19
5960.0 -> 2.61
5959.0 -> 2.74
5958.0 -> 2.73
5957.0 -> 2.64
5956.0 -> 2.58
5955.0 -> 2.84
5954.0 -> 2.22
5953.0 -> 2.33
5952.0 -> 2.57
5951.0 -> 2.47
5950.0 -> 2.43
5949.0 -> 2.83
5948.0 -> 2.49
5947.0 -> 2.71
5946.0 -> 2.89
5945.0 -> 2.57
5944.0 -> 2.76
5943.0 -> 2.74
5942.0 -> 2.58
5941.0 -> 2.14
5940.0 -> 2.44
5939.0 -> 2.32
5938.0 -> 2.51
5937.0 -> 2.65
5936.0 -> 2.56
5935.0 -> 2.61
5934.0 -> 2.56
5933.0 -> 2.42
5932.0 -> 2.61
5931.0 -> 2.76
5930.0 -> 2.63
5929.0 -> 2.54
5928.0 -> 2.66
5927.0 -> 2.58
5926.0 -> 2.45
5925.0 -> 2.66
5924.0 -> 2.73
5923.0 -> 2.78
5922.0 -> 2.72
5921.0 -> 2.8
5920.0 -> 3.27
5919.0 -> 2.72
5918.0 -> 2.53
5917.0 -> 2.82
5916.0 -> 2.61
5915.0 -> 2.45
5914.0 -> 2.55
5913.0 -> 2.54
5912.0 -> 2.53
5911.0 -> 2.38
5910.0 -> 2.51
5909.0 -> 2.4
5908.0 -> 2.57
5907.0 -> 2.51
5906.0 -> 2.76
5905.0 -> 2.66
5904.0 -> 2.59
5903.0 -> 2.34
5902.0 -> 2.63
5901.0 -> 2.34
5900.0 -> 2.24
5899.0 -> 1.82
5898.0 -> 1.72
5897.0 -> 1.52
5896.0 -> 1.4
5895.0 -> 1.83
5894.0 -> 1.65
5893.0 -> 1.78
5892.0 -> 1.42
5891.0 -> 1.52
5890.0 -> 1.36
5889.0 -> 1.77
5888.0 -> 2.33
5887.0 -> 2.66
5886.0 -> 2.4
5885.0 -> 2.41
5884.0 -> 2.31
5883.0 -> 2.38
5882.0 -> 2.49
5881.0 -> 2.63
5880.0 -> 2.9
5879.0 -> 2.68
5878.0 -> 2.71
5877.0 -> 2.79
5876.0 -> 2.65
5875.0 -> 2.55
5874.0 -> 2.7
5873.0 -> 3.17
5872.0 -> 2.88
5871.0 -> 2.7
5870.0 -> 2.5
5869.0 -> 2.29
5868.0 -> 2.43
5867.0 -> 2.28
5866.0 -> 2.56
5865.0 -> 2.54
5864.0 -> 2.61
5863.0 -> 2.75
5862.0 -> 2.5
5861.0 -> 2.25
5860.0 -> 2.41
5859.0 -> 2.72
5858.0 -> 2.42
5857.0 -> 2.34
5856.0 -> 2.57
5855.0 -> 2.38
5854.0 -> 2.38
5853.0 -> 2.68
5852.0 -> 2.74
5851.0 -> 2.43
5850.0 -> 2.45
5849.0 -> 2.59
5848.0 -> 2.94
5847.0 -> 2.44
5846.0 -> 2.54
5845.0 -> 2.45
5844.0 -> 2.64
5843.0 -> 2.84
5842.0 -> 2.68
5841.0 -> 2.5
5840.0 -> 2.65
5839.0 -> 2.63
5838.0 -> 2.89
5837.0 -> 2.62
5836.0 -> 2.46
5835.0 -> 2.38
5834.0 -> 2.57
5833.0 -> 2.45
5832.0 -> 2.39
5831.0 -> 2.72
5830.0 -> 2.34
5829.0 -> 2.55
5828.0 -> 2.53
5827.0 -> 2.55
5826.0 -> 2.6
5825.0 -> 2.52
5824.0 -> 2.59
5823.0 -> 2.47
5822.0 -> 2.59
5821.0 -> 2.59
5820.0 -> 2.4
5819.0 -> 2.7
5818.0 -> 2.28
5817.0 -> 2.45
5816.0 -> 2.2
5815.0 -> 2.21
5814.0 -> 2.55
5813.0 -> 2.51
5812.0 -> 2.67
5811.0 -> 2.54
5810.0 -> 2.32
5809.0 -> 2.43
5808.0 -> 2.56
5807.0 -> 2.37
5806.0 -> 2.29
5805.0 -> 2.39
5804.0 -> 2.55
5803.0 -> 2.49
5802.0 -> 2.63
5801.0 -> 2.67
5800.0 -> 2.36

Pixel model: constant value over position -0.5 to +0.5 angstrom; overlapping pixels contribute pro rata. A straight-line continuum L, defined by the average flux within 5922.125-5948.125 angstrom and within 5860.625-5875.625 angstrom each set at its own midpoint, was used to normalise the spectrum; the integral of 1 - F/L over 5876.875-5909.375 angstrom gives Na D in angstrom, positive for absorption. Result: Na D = 4.6 angstrom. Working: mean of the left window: 2.58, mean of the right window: 2.59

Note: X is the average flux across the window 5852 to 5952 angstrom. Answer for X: 2.47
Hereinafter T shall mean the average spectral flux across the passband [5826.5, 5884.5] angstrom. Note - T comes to 2.57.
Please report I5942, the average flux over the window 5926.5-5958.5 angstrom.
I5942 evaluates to 2.57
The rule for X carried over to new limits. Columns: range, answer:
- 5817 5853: 2.56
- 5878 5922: 2.33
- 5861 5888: 2.58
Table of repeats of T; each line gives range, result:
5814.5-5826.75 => 2.47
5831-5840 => 2.56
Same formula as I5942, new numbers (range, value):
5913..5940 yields 2.63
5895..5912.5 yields 2.28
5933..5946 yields 2.55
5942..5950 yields 2.69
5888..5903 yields 1.82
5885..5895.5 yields 1.9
